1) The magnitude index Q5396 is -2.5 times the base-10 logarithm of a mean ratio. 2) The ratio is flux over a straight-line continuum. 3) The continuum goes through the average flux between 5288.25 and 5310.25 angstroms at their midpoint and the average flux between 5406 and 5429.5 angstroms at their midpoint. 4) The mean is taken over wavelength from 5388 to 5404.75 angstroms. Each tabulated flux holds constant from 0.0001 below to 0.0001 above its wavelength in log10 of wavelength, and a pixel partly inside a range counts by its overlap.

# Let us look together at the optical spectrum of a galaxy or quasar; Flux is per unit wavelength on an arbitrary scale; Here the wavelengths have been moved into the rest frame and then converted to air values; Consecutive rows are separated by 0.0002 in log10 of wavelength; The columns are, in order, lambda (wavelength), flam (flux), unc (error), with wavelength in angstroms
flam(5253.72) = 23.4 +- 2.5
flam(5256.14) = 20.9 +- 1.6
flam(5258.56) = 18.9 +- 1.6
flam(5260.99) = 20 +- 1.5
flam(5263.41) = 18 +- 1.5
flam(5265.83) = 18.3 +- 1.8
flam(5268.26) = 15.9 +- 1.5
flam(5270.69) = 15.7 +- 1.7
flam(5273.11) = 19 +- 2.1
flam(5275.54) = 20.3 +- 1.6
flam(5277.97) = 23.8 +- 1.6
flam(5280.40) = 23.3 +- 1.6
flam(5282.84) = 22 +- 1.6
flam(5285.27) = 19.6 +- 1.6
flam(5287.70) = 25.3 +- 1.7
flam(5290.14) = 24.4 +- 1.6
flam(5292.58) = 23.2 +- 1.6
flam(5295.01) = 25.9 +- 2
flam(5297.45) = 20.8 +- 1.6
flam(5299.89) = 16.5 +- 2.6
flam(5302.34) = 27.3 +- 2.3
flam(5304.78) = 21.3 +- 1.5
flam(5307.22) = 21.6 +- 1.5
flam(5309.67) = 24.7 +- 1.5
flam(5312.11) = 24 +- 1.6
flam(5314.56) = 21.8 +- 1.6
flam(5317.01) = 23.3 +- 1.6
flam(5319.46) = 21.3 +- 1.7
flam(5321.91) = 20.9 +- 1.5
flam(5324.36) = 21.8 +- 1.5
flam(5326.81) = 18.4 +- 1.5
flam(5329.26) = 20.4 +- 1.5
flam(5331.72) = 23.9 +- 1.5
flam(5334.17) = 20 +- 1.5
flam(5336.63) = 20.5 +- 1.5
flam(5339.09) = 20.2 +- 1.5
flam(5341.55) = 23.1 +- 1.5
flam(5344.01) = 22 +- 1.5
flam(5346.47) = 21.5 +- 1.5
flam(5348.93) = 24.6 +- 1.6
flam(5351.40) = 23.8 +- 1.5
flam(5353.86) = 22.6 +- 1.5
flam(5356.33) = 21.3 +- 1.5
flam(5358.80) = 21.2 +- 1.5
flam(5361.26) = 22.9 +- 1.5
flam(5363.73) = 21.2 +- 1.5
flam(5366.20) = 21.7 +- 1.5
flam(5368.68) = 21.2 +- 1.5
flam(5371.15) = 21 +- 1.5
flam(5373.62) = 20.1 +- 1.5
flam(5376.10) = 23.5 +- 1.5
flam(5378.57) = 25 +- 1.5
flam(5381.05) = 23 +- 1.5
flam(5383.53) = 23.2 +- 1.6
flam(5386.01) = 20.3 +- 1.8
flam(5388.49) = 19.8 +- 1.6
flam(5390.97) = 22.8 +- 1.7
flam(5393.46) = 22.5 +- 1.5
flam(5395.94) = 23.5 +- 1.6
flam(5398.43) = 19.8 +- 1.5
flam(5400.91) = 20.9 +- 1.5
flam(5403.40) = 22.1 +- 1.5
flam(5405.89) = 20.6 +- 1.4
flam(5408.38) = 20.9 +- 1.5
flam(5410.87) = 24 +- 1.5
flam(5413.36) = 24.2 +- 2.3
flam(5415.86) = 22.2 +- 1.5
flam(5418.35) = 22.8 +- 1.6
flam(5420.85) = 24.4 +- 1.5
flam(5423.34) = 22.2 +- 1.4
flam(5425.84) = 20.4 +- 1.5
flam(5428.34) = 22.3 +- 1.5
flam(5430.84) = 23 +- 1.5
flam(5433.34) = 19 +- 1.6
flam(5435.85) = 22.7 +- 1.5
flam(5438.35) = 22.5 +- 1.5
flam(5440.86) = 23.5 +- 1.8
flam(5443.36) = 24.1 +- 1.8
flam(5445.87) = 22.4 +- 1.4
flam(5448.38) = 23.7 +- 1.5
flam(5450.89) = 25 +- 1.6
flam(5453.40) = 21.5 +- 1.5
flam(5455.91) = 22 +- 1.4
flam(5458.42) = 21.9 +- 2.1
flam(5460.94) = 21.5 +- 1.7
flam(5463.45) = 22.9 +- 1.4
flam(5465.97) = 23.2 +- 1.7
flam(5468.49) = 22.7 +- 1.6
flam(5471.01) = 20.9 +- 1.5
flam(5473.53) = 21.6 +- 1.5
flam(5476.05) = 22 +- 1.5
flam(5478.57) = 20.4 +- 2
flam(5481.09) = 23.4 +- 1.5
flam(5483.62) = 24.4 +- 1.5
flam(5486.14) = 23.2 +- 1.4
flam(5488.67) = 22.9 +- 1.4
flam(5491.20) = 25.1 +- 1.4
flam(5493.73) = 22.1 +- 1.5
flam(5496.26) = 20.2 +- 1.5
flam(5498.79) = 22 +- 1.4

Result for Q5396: 0.043 mag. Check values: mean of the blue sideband 22.9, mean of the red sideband 22.5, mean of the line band 21.7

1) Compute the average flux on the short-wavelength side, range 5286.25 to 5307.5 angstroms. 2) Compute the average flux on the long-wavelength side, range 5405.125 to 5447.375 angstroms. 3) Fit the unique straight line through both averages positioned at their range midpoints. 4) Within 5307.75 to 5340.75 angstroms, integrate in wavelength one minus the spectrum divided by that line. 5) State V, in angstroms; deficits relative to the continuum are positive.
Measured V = 1.7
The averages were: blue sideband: 22.9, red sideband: 22.5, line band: 21.6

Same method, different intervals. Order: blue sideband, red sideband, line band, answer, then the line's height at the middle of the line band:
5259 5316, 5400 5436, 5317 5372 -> 0.1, 21.7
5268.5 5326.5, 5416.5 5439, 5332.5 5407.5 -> 0.6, 22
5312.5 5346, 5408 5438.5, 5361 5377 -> 0.2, 21.8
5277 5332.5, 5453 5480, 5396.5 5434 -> 0.1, 22.1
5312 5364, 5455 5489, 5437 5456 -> -0.8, 22.2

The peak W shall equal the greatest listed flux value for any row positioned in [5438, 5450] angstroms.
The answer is 24.1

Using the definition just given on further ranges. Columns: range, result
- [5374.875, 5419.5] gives 25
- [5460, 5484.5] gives 24.4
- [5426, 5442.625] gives 23.5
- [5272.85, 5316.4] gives 27.3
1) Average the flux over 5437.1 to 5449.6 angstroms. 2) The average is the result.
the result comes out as 23.2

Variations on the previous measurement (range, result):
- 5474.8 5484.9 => 22.6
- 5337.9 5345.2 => 21.8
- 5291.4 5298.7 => 23.3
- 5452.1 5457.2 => 21.8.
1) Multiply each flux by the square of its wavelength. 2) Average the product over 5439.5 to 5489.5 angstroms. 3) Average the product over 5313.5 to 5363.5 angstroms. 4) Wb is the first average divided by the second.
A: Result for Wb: 1.09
